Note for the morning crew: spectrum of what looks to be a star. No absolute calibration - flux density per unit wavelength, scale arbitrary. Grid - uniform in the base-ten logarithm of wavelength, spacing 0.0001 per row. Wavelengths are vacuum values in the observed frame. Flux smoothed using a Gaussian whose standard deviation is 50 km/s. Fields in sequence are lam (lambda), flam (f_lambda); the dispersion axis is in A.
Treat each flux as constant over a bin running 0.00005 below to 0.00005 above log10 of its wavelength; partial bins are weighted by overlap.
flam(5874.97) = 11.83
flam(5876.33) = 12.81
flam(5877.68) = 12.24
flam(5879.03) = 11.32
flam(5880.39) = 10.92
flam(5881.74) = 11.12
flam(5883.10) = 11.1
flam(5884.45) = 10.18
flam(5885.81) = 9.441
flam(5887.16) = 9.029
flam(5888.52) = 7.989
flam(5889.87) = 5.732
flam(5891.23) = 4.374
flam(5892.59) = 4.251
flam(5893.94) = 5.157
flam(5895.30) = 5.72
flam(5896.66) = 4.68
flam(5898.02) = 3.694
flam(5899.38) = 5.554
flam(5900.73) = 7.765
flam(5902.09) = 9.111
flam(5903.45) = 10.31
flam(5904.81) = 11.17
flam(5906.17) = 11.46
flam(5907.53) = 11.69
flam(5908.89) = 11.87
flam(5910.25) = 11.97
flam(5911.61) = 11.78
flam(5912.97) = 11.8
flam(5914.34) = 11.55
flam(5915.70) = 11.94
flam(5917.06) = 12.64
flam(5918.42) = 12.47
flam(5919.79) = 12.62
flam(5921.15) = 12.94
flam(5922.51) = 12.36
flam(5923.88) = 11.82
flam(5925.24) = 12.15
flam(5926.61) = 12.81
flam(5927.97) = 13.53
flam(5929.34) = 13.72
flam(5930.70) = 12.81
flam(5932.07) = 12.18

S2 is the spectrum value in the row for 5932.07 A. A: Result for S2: 12.18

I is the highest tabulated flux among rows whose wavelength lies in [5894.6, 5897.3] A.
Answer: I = 5.72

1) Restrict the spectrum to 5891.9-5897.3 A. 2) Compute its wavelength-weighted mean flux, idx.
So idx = 4.95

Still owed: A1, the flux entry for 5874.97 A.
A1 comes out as 11.83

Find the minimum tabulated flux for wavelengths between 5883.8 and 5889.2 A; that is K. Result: 7.989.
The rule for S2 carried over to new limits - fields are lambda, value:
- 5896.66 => 4.68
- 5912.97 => 11.8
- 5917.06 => 12.64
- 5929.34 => 13.72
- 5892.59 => 4.251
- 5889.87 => 5.732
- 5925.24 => 12.15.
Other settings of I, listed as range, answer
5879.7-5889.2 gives 11.12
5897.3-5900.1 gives 5.554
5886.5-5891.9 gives 9.029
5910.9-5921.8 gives 12.94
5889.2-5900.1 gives 5.732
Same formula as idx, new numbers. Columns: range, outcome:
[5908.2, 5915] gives 11.8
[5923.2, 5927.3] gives 12.3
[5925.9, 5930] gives 13.3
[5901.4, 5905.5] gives 10.2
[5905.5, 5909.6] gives 11.7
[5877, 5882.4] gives 11.4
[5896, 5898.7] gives 4.18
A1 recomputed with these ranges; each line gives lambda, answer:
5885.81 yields 9.441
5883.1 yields 11.1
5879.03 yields 11.32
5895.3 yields 5.72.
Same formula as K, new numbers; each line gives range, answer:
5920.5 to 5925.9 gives 11.82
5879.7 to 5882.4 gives 10.92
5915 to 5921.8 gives 11.94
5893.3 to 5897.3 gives 4.68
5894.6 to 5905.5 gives 3.694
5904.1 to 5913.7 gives 11.17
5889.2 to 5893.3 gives 4.251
